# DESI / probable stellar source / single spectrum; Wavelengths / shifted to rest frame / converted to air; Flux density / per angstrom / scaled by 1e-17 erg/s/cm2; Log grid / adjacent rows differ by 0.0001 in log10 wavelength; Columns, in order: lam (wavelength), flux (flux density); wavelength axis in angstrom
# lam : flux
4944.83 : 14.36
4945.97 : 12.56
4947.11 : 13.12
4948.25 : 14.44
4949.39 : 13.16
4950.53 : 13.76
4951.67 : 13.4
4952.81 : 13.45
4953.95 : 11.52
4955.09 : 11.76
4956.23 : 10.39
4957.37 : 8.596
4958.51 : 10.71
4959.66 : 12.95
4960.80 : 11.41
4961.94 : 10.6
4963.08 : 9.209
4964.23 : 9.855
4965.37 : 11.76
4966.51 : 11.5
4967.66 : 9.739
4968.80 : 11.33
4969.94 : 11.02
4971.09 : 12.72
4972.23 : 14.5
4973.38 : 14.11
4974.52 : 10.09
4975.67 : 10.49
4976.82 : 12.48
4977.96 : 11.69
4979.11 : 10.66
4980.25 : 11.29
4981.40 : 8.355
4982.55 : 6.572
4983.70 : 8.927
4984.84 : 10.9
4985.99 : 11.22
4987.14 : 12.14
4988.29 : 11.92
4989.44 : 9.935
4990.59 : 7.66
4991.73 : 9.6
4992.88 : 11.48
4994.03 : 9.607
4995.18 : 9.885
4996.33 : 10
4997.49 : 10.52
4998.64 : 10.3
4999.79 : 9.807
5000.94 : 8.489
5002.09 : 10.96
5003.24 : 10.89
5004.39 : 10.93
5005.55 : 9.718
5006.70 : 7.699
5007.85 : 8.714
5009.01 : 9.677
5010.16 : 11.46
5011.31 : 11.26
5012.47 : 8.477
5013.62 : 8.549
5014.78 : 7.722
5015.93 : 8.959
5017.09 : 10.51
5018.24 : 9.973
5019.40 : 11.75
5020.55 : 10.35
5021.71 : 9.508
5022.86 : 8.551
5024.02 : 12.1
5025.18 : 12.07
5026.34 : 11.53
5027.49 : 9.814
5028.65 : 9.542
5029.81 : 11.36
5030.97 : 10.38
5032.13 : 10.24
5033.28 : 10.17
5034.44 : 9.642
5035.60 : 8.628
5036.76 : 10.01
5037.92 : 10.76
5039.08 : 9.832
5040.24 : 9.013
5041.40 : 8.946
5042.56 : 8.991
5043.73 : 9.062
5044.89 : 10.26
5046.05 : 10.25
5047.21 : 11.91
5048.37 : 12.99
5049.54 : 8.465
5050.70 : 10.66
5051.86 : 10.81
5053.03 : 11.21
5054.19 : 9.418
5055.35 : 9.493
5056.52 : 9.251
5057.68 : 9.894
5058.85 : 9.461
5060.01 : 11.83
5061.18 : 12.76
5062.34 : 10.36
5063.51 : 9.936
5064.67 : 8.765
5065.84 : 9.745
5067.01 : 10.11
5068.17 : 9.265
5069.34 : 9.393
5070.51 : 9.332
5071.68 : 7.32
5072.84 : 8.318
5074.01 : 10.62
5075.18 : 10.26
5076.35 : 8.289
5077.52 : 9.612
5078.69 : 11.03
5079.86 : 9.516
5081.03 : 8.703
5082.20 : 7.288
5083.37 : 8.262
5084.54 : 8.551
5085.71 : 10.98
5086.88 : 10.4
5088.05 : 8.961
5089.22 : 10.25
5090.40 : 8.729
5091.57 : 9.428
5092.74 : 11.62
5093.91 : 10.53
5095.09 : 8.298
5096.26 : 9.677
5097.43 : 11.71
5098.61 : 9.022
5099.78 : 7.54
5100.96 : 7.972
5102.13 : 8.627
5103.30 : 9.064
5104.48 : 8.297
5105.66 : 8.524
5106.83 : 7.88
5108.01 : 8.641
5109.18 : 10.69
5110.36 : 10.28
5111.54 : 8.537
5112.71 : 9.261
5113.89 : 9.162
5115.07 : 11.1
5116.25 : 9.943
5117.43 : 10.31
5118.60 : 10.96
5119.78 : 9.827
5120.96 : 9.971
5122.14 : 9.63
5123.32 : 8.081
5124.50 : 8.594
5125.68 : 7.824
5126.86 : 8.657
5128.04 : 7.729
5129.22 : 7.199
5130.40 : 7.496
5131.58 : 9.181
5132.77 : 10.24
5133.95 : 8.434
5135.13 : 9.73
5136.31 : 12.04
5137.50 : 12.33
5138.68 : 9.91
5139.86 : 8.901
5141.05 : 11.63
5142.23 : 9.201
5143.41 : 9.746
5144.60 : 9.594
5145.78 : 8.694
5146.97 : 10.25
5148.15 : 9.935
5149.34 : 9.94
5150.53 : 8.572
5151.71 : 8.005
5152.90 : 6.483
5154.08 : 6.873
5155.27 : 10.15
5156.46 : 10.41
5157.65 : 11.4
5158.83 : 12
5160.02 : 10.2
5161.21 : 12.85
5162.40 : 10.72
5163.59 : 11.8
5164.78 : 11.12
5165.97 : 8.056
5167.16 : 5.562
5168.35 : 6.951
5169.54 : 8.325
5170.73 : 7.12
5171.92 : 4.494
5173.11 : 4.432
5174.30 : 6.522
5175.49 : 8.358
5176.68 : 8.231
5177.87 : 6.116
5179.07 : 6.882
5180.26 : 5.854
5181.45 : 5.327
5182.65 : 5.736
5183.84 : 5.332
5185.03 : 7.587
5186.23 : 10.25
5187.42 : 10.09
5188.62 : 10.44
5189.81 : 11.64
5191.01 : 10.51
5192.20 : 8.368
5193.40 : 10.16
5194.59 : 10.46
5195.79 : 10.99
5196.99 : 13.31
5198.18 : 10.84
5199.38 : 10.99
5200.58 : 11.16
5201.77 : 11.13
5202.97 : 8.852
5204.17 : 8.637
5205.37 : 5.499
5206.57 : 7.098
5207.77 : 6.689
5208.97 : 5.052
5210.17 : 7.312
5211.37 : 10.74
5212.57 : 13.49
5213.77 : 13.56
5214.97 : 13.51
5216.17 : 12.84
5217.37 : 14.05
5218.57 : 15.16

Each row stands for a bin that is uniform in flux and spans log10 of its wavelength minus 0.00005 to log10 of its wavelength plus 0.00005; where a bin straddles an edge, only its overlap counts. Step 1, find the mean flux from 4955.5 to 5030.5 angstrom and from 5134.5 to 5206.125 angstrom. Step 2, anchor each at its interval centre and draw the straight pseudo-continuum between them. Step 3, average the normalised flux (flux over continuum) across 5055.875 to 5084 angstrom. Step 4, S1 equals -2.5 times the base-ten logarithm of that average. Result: 0.03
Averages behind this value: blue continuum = 10.4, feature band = 9.55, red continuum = 9.11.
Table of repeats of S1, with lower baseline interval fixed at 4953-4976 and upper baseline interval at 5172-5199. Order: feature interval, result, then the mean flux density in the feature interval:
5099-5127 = 0.03 mag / 9.15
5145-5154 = 0.02 mag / 8.75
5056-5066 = -0.02 mag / 10.3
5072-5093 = 0.04 mag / 9.43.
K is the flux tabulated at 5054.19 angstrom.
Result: 9.418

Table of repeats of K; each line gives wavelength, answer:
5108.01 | 8.641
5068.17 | 9.265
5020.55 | 10.35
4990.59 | 7.66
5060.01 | 11.83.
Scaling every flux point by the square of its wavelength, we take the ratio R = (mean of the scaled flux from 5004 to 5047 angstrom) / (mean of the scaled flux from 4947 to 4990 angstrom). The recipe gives 0.89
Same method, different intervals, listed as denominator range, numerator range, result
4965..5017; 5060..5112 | 0.95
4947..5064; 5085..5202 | 0.92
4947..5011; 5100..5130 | 0.88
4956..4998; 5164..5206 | 0.86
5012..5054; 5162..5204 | 0.91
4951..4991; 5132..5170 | 0.94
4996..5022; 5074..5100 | 1.00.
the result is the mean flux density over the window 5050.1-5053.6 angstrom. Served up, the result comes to 10.9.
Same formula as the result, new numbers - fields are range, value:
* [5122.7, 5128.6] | 8.19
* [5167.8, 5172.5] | 6.73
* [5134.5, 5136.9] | 10.9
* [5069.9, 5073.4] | 8.34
